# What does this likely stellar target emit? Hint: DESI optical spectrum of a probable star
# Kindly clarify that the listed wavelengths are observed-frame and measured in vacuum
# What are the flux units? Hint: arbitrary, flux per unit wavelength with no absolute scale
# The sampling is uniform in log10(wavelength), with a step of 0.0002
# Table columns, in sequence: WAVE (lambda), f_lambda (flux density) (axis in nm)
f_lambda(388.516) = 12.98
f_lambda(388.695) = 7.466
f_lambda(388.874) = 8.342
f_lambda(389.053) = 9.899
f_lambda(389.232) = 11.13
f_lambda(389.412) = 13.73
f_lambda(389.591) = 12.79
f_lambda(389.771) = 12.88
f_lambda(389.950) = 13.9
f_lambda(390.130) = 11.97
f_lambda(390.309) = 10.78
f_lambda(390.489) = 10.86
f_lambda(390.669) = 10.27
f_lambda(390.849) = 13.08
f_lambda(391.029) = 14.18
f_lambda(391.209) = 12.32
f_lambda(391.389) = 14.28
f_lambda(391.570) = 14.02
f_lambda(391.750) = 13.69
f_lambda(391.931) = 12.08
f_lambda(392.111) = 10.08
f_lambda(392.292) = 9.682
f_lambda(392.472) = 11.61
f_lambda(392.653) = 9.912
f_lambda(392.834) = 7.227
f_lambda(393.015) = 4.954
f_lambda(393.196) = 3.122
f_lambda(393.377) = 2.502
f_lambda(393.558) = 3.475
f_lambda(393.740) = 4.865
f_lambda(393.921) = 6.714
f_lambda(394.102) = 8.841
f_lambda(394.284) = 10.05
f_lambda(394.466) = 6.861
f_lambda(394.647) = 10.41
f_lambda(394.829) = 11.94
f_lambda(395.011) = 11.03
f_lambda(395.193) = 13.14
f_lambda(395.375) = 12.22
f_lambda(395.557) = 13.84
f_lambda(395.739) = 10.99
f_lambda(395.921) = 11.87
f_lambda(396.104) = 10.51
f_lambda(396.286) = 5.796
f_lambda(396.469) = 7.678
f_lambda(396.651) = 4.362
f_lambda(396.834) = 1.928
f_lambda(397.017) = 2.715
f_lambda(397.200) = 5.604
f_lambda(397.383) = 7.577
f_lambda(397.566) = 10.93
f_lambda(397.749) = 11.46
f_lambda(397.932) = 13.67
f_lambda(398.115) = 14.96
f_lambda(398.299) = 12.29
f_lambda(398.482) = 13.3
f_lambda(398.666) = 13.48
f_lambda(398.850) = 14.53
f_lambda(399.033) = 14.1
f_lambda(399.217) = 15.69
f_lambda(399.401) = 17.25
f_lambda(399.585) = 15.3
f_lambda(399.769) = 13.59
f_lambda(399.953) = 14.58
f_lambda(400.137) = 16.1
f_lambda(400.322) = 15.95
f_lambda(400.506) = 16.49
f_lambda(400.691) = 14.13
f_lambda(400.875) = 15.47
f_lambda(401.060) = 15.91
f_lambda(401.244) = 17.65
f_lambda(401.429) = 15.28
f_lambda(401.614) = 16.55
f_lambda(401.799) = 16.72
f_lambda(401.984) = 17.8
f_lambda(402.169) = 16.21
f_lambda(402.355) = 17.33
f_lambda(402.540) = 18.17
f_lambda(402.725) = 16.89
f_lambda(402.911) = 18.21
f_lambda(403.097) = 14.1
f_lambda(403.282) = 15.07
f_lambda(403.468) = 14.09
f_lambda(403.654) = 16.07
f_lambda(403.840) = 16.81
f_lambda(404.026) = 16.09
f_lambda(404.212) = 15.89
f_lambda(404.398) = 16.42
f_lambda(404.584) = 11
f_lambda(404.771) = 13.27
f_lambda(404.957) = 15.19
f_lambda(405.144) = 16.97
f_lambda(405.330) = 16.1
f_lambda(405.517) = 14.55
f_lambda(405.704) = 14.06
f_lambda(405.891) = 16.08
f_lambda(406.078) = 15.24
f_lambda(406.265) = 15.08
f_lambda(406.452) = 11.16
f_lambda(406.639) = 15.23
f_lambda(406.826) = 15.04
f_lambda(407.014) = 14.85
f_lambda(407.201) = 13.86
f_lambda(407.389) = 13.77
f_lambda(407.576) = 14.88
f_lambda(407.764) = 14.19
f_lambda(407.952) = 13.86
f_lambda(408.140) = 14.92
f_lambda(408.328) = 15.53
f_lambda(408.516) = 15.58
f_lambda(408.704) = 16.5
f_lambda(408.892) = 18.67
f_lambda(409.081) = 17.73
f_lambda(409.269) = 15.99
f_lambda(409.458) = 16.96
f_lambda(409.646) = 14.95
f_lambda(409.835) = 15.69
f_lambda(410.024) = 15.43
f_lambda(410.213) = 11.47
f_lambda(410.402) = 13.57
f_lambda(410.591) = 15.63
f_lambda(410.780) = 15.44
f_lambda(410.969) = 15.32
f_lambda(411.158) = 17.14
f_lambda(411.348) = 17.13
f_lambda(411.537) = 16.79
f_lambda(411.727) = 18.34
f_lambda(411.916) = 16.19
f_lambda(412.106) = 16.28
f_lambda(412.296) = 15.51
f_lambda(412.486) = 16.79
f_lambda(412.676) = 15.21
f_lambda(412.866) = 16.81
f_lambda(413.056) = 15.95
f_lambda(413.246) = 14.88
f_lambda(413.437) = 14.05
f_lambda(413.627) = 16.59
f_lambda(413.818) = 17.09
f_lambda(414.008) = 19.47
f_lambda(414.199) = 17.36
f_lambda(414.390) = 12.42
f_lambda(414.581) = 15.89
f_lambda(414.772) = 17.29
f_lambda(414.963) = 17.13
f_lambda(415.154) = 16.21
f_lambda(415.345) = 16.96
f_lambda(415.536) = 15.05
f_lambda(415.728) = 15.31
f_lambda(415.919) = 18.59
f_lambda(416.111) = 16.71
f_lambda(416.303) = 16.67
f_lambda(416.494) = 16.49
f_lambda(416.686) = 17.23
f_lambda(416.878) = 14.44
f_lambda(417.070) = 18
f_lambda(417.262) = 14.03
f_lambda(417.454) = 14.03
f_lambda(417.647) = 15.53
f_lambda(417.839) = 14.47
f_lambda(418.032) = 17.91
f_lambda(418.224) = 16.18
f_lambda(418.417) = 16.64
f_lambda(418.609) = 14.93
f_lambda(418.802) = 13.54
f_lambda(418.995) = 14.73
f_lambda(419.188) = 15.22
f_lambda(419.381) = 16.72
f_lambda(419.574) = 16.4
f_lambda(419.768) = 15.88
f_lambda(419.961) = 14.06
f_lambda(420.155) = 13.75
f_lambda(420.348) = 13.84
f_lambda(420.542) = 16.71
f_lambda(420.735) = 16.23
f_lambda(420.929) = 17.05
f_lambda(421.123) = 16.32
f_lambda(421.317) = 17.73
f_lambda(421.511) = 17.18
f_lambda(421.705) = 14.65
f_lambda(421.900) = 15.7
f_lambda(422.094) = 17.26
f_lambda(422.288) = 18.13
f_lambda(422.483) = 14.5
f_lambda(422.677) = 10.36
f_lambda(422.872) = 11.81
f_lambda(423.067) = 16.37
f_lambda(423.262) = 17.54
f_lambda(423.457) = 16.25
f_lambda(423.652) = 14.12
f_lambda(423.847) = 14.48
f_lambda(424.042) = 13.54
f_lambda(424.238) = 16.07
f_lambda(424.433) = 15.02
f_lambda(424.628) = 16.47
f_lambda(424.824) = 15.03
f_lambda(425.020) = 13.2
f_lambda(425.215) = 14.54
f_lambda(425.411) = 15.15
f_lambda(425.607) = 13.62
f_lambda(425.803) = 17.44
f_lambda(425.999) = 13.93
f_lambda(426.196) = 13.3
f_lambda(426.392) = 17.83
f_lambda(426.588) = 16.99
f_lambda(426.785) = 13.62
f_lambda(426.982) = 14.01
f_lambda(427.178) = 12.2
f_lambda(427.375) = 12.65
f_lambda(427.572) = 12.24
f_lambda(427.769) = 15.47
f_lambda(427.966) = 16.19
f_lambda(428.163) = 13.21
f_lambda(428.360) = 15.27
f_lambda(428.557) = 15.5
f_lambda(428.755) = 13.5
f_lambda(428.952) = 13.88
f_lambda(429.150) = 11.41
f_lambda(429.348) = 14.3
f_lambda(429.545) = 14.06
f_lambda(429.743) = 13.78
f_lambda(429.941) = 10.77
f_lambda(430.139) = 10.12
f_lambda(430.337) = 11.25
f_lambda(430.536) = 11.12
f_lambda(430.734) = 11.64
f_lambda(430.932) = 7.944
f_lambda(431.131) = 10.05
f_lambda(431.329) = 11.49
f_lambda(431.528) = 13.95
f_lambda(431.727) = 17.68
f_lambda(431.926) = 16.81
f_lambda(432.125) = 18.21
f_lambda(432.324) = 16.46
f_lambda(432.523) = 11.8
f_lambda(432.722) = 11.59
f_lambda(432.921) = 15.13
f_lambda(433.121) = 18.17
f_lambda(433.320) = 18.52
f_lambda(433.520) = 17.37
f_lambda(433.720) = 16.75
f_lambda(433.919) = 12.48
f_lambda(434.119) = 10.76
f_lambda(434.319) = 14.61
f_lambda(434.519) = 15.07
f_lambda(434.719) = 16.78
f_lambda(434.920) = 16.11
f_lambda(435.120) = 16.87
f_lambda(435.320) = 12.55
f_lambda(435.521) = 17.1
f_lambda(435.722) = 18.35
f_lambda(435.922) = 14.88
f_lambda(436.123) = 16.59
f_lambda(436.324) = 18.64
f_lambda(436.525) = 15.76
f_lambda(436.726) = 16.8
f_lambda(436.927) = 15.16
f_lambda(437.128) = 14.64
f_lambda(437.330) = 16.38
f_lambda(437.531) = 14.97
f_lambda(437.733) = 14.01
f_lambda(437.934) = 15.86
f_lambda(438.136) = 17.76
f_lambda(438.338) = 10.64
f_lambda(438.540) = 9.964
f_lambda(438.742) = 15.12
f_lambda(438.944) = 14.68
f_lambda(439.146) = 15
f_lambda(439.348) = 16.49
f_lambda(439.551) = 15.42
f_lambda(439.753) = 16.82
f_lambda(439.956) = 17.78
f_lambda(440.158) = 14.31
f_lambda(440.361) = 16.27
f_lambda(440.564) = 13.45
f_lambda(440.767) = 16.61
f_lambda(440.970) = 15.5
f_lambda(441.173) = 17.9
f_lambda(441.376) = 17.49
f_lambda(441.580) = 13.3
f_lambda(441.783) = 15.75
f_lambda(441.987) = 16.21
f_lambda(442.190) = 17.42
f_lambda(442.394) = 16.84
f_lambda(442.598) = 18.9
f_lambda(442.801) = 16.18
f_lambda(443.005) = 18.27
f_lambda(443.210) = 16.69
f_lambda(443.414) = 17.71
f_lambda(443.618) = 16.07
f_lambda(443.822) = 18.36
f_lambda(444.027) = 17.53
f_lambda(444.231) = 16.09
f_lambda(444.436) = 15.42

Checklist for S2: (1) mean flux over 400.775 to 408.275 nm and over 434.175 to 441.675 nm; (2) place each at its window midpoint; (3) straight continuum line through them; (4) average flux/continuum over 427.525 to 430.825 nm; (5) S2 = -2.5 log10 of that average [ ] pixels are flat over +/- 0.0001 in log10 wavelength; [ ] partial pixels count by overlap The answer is 0.18 mag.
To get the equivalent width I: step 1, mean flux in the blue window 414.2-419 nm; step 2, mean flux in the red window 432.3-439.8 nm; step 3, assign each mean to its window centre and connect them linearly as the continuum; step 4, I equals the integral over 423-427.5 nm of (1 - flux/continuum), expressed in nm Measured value 0.21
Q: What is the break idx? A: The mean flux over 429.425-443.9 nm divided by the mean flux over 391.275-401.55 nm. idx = 1.37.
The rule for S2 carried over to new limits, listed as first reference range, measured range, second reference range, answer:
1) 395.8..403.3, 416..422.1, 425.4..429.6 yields -0.13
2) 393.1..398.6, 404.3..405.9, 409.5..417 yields -0.17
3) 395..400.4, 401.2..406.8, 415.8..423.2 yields -0.22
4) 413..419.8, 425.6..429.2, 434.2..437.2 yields 0.11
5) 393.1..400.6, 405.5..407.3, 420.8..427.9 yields -0.20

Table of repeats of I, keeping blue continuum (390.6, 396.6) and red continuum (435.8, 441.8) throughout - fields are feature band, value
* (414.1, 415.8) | -0.480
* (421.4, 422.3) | -0.211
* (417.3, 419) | -0.325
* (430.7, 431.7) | 0.211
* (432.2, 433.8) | -0.109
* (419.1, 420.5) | -0.227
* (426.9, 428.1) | 0.023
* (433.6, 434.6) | 0.060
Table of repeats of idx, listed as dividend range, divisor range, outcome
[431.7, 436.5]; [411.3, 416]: 0.96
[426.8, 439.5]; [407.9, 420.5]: 0.91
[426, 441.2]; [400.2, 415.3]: 0.93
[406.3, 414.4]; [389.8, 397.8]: 1.65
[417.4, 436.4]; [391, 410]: 1.13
